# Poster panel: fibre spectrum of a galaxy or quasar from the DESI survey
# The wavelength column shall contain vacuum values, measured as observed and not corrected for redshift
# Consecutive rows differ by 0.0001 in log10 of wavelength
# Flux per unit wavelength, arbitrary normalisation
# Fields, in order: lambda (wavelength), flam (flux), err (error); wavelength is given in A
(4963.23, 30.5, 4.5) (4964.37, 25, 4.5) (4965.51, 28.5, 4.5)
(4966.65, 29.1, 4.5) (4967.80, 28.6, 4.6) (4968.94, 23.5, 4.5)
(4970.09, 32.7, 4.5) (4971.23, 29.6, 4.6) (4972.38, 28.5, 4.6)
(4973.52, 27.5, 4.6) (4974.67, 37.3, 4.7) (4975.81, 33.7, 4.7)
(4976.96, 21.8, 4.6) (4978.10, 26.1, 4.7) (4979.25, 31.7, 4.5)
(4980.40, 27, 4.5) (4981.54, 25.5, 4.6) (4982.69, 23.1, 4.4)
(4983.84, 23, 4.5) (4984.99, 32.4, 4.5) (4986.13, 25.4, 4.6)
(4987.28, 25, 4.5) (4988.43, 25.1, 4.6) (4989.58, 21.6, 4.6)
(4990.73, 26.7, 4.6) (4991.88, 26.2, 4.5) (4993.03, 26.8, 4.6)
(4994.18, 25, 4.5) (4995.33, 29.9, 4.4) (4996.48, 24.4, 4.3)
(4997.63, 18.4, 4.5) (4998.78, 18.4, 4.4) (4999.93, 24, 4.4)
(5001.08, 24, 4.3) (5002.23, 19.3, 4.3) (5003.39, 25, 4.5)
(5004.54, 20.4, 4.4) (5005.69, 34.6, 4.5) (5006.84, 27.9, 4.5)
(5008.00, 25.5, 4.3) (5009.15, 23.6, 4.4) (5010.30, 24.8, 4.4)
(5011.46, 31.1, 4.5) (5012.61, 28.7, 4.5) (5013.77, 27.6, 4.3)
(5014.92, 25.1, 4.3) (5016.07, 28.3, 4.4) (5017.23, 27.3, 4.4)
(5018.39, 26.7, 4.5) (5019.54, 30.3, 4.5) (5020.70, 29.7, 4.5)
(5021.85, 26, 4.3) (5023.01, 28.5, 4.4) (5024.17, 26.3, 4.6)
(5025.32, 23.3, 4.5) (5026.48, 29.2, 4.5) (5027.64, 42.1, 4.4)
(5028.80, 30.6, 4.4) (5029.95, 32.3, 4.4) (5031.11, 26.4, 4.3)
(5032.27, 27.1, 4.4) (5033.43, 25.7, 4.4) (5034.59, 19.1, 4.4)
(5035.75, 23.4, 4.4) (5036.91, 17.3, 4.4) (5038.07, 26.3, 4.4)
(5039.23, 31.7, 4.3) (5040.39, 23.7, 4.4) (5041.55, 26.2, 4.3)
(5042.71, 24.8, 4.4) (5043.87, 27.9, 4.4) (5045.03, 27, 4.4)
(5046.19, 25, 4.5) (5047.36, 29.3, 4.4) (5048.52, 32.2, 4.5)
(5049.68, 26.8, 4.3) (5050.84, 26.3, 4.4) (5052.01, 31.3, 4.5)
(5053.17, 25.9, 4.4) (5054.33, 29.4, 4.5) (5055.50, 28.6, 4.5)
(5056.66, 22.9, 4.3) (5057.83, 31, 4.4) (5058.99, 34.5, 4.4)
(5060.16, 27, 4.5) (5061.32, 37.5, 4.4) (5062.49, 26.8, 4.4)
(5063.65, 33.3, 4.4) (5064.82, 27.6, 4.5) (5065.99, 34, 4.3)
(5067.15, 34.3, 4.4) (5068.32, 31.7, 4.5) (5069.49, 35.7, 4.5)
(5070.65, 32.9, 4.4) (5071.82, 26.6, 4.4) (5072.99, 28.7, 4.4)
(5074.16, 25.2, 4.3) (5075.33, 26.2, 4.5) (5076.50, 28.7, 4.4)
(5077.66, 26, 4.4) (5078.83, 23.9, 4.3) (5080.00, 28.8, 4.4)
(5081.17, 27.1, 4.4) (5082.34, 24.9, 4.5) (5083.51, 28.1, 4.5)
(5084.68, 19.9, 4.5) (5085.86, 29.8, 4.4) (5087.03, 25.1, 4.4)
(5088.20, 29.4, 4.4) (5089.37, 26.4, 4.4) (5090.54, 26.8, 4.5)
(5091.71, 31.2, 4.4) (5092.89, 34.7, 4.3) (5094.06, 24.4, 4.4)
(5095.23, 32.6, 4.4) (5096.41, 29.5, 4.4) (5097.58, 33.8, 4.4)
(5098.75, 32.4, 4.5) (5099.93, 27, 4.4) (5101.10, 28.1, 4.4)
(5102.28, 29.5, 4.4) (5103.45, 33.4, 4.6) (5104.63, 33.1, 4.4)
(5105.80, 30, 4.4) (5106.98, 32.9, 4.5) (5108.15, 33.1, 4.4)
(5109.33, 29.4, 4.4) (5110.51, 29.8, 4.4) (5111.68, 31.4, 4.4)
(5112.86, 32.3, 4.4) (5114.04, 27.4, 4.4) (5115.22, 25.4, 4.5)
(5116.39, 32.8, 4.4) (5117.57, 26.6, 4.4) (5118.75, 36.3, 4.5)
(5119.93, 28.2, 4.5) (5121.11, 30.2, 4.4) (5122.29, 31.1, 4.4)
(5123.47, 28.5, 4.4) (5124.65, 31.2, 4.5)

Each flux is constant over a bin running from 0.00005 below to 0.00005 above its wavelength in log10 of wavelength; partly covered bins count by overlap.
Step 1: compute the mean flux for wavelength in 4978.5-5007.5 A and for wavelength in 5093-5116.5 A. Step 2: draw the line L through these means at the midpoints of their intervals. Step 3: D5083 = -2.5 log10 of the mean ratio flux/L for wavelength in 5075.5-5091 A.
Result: 0.114 mag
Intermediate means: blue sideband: 25.2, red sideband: 30.5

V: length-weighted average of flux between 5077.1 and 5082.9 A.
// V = 26.1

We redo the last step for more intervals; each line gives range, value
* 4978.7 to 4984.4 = 26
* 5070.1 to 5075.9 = 27.9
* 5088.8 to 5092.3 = 28.1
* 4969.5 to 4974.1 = 29.5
